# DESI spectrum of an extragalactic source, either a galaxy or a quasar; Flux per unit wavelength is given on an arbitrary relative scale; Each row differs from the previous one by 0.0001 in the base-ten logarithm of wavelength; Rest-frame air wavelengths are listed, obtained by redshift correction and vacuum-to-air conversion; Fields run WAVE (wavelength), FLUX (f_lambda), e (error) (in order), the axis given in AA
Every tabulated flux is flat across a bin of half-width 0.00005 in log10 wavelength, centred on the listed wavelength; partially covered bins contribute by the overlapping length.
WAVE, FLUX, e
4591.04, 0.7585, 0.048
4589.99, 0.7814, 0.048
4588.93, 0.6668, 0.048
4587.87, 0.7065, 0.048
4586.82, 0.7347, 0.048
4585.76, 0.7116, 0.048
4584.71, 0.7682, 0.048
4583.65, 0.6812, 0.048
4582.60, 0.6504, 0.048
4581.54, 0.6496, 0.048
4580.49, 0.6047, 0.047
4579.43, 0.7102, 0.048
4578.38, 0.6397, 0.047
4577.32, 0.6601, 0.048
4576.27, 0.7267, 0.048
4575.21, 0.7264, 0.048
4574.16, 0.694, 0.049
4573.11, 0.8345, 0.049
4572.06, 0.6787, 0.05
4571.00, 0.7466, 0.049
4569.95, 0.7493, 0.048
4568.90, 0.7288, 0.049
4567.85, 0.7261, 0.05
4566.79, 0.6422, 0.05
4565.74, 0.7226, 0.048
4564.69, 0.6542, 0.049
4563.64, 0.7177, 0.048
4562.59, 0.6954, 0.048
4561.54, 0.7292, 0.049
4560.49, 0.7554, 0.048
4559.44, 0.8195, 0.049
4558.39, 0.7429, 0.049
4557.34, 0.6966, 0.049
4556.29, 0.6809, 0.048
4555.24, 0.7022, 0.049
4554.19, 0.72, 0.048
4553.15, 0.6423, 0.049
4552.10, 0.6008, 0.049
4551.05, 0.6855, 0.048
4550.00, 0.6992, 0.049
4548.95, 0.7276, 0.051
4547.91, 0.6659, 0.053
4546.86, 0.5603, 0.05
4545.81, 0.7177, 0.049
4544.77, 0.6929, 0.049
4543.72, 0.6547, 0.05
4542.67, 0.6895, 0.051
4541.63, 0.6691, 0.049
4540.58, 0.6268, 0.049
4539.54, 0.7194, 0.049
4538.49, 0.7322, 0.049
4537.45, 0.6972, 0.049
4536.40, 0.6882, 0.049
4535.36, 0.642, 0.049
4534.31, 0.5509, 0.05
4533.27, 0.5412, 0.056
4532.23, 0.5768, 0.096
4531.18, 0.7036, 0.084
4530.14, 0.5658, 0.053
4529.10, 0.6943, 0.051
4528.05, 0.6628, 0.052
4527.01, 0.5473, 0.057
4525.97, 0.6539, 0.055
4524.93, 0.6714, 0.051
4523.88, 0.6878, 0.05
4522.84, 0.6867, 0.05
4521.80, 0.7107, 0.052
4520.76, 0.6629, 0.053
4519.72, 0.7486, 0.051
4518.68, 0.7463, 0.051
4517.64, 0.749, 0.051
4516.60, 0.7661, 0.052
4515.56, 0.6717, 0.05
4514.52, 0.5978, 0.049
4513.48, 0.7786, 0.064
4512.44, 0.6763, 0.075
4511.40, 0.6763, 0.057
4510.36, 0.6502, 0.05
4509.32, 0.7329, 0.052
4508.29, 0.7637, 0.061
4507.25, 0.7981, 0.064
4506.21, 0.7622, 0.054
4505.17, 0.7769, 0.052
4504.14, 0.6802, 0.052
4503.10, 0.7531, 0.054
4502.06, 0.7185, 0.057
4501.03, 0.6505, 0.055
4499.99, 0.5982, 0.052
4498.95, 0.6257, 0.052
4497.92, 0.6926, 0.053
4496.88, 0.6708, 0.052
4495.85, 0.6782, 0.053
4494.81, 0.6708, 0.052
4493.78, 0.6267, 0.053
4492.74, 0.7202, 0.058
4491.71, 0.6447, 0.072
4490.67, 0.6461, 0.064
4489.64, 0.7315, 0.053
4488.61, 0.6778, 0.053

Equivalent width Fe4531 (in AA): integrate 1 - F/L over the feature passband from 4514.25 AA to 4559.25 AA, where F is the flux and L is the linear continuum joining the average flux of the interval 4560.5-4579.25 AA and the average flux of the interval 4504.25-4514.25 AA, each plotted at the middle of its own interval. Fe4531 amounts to 3.0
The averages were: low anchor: 0.73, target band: 0.672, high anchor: 0.711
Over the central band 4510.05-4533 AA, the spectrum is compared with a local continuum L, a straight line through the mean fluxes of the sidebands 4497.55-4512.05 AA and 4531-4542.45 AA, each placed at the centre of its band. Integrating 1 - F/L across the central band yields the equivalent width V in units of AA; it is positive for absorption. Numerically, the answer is 0.0 AA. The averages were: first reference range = 0.706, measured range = 0.675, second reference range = 0.649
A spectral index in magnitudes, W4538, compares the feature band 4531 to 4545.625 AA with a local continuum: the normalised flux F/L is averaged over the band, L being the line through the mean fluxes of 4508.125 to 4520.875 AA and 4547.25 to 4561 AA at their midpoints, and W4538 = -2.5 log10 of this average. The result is 0.08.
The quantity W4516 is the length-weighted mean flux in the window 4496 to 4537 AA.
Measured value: 0.68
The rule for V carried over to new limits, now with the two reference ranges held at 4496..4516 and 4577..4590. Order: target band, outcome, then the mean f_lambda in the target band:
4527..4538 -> 1.0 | 0.629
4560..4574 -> -0.7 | 0.721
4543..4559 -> 0.3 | 0.68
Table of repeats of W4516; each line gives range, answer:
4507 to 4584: 0.687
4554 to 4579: 0.716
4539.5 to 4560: 0.685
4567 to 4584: 0.699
